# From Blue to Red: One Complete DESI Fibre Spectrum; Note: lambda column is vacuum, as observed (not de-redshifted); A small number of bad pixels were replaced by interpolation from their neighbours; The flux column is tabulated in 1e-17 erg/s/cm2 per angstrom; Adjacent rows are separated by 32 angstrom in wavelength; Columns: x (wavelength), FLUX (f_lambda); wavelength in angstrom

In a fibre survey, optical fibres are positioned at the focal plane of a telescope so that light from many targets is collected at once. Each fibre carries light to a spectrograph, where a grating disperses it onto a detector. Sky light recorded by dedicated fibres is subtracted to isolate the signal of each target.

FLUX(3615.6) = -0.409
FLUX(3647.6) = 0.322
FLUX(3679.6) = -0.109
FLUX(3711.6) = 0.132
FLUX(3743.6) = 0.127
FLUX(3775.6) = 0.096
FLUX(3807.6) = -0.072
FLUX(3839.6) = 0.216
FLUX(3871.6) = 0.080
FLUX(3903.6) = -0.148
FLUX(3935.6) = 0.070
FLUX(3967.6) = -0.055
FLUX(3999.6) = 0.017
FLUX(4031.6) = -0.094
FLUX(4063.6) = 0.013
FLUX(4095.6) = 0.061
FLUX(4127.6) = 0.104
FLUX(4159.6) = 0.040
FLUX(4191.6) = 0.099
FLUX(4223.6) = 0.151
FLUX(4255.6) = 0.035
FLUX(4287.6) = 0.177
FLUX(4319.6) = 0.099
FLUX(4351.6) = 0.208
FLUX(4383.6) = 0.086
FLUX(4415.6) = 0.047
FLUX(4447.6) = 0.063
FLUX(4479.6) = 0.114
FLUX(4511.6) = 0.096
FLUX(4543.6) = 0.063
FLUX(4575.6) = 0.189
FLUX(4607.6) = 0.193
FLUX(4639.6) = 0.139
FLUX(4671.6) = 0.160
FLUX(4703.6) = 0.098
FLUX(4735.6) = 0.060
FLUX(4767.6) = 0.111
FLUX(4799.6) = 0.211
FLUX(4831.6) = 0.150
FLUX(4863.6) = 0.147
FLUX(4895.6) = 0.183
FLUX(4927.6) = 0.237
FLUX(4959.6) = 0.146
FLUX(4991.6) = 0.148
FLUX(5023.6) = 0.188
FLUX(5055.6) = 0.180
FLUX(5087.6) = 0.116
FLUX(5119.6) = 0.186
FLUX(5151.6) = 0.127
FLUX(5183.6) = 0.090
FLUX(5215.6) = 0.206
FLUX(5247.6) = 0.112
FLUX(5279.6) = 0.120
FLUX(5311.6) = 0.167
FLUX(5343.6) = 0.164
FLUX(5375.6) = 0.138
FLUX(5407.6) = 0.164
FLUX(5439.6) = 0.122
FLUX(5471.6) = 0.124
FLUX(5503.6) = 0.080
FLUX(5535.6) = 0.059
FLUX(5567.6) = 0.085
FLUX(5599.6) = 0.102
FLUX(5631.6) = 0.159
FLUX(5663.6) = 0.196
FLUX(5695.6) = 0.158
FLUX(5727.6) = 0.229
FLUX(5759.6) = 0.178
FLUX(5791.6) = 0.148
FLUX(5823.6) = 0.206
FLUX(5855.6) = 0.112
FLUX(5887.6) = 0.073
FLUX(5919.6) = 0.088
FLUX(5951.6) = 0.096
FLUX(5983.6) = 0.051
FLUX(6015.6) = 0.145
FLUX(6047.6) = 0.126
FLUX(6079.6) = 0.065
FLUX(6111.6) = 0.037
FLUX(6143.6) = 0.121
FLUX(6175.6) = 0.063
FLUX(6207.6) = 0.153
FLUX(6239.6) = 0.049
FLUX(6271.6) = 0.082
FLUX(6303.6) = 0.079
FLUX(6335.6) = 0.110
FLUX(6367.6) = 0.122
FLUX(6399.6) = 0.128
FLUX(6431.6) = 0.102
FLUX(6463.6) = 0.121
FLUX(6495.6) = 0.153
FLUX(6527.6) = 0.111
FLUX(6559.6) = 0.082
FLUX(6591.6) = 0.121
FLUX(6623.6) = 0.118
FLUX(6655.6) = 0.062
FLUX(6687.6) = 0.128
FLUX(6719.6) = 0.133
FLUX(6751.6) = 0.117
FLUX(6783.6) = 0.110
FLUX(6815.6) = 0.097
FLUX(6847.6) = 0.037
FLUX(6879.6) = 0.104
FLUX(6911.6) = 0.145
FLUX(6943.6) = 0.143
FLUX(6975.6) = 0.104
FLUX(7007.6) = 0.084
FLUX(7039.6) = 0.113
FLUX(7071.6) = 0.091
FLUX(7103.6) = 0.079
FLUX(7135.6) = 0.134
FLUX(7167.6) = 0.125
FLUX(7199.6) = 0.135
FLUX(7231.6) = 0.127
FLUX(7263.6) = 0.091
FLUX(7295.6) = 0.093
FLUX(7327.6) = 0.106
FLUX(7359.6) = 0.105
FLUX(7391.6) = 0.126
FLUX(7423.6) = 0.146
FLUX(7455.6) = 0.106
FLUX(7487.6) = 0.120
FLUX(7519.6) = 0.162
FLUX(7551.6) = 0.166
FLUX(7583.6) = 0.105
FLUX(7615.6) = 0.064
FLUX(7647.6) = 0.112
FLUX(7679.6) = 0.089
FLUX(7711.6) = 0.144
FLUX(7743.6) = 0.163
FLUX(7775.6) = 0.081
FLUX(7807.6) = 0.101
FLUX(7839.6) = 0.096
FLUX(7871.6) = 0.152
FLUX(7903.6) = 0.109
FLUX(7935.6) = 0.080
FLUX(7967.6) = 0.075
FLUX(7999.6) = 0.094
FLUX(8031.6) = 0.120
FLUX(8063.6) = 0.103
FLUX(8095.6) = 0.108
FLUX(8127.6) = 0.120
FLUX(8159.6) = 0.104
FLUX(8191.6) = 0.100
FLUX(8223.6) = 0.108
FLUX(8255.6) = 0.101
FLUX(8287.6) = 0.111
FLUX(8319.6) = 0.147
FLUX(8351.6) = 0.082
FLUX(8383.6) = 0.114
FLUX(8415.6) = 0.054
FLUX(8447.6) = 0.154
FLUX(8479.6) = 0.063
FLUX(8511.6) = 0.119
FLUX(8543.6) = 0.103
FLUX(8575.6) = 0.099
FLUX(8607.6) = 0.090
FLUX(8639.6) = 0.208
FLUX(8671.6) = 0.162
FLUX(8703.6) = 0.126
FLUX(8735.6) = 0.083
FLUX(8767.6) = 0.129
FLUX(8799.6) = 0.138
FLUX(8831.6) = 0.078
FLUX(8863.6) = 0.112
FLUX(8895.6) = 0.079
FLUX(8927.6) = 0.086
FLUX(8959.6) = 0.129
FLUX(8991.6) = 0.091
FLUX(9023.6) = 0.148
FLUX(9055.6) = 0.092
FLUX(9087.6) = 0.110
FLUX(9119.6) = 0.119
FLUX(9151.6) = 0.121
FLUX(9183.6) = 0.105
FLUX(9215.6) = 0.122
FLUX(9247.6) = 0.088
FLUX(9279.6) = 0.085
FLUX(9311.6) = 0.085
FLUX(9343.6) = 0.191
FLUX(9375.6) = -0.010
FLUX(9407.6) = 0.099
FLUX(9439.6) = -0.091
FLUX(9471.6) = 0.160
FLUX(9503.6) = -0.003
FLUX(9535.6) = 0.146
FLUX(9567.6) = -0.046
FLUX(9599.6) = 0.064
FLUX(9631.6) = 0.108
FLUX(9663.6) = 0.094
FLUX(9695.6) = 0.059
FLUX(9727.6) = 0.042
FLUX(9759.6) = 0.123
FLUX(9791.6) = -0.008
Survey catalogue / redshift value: 0.152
